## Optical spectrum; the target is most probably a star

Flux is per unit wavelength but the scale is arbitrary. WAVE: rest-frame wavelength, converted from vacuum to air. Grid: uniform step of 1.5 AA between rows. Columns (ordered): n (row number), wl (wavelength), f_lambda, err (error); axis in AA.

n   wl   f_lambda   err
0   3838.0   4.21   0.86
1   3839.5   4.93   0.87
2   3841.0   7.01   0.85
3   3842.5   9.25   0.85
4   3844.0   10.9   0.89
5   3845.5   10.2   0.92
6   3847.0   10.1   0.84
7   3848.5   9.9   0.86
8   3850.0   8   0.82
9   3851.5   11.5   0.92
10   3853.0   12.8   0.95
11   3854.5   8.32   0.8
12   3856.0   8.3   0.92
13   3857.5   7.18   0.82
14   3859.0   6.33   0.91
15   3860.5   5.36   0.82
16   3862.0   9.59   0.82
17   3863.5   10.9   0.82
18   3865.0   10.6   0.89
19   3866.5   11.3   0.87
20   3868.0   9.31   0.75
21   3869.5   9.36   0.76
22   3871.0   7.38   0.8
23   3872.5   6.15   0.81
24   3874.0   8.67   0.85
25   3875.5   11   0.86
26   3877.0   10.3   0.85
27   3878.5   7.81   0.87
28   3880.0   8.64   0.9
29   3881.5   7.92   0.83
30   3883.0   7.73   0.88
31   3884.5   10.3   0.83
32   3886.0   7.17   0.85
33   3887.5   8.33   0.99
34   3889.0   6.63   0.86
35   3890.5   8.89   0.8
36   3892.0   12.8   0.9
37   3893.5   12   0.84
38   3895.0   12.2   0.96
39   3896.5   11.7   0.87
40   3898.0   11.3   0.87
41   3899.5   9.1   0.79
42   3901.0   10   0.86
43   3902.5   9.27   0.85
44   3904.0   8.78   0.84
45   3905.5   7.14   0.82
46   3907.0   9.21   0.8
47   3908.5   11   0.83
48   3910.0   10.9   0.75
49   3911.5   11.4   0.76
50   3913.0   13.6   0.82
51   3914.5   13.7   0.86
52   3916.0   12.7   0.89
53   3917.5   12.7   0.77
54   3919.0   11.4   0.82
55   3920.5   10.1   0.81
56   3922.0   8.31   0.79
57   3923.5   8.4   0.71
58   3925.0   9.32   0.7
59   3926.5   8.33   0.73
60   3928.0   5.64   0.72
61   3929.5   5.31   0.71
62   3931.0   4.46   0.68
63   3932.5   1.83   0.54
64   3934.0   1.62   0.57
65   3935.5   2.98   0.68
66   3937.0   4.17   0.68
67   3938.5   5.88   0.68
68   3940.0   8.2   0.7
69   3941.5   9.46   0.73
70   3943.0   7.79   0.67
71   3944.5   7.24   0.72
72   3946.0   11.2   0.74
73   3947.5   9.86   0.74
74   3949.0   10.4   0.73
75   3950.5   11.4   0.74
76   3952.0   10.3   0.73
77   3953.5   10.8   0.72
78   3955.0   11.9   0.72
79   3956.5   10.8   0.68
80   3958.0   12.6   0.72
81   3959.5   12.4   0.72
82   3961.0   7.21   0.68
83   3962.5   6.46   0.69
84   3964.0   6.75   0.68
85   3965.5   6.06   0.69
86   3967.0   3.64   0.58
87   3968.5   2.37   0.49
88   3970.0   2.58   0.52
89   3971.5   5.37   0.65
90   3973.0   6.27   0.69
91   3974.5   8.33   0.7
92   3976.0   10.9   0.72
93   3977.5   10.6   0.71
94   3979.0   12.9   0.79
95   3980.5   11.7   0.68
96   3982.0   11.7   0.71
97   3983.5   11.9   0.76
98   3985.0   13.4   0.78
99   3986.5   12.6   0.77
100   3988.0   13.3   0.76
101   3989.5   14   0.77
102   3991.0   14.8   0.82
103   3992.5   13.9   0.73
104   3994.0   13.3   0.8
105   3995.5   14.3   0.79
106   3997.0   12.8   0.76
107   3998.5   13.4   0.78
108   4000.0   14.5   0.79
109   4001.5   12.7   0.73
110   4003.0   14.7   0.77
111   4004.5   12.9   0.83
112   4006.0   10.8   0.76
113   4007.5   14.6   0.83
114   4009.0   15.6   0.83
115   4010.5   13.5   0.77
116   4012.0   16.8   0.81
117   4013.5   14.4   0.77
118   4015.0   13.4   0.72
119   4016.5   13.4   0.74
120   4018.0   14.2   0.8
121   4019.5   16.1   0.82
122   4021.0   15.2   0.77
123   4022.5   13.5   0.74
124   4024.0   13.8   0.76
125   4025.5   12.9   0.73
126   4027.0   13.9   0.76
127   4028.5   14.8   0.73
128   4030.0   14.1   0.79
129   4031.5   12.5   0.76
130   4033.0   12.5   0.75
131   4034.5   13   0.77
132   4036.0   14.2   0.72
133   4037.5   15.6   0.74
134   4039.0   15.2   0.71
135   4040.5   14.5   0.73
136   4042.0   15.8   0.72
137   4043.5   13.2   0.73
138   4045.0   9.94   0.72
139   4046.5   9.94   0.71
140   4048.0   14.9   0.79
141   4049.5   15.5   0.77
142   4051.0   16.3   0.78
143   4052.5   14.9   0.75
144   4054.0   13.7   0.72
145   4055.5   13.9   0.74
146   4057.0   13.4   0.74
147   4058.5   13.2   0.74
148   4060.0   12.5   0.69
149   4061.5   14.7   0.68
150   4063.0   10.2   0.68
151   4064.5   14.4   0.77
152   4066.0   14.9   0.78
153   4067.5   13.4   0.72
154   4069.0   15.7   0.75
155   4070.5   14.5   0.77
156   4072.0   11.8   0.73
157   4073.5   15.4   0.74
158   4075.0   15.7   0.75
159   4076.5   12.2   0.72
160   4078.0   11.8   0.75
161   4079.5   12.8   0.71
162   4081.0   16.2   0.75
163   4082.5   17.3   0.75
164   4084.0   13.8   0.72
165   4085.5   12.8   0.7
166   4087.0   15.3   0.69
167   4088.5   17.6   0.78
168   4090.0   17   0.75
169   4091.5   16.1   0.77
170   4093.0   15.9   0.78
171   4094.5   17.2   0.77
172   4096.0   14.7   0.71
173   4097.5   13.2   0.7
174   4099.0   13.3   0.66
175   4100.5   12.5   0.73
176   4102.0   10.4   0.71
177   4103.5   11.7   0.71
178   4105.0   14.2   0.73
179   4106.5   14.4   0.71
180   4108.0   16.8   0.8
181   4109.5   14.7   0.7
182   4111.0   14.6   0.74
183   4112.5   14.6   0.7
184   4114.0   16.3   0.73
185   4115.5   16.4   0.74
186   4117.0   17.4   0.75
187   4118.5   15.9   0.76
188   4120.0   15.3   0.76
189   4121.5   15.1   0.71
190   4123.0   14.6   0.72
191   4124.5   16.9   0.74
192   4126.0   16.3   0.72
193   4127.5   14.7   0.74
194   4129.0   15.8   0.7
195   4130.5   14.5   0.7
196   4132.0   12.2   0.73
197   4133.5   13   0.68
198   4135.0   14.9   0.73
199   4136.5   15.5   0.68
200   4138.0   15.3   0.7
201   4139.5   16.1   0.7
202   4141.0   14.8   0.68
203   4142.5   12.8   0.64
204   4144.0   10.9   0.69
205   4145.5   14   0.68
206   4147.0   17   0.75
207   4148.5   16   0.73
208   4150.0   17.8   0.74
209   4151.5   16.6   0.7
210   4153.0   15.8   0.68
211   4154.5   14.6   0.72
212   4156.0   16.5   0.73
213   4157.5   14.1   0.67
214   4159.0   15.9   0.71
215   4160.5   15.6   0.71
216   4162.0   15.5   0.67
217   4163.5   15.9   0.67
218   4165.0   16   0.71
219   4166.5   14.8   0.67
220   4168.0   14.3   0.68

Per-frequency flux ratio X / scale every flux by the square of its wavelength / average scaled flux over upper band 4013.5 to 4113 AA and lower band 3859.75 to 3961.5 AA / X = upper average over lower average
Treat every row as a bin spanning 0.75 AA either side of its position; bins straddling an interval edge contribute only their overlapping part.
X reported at 1.7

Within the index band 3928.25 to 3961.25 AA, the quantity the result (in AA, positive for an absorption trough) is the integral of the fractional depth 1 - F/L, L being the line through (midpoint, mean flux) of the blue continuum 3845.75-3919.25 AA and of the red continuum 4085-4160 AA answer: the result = 9.2 AA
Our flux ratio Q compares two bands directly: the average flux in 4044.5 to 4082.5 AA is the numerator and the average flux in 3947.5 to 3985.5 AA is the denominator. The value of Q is 1.51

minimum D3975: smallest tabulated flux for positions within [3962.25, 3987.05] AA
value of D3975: 2.37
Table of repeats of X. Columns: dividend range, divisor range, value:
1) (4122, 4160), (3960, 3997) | 1.66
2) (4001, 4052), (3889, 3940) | 1.66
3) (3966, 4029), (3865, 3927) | 1.31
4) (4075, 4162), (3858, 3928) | 1.73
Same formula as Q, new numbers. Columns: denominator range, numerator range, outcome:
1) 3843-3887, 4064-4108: 1.59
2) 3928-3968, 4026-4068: 1.80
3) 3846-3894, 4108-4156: 1.68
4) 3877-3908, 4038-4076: 1.48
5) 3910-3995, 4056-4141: 1.58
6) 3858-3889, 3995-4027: 1.62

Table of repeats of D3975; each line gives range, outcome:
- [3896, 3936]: 1.62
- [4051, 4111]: 10.2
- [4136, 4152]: 10.9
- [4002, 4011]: 10.8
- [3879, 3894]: 6.63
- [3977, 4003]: 10.6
